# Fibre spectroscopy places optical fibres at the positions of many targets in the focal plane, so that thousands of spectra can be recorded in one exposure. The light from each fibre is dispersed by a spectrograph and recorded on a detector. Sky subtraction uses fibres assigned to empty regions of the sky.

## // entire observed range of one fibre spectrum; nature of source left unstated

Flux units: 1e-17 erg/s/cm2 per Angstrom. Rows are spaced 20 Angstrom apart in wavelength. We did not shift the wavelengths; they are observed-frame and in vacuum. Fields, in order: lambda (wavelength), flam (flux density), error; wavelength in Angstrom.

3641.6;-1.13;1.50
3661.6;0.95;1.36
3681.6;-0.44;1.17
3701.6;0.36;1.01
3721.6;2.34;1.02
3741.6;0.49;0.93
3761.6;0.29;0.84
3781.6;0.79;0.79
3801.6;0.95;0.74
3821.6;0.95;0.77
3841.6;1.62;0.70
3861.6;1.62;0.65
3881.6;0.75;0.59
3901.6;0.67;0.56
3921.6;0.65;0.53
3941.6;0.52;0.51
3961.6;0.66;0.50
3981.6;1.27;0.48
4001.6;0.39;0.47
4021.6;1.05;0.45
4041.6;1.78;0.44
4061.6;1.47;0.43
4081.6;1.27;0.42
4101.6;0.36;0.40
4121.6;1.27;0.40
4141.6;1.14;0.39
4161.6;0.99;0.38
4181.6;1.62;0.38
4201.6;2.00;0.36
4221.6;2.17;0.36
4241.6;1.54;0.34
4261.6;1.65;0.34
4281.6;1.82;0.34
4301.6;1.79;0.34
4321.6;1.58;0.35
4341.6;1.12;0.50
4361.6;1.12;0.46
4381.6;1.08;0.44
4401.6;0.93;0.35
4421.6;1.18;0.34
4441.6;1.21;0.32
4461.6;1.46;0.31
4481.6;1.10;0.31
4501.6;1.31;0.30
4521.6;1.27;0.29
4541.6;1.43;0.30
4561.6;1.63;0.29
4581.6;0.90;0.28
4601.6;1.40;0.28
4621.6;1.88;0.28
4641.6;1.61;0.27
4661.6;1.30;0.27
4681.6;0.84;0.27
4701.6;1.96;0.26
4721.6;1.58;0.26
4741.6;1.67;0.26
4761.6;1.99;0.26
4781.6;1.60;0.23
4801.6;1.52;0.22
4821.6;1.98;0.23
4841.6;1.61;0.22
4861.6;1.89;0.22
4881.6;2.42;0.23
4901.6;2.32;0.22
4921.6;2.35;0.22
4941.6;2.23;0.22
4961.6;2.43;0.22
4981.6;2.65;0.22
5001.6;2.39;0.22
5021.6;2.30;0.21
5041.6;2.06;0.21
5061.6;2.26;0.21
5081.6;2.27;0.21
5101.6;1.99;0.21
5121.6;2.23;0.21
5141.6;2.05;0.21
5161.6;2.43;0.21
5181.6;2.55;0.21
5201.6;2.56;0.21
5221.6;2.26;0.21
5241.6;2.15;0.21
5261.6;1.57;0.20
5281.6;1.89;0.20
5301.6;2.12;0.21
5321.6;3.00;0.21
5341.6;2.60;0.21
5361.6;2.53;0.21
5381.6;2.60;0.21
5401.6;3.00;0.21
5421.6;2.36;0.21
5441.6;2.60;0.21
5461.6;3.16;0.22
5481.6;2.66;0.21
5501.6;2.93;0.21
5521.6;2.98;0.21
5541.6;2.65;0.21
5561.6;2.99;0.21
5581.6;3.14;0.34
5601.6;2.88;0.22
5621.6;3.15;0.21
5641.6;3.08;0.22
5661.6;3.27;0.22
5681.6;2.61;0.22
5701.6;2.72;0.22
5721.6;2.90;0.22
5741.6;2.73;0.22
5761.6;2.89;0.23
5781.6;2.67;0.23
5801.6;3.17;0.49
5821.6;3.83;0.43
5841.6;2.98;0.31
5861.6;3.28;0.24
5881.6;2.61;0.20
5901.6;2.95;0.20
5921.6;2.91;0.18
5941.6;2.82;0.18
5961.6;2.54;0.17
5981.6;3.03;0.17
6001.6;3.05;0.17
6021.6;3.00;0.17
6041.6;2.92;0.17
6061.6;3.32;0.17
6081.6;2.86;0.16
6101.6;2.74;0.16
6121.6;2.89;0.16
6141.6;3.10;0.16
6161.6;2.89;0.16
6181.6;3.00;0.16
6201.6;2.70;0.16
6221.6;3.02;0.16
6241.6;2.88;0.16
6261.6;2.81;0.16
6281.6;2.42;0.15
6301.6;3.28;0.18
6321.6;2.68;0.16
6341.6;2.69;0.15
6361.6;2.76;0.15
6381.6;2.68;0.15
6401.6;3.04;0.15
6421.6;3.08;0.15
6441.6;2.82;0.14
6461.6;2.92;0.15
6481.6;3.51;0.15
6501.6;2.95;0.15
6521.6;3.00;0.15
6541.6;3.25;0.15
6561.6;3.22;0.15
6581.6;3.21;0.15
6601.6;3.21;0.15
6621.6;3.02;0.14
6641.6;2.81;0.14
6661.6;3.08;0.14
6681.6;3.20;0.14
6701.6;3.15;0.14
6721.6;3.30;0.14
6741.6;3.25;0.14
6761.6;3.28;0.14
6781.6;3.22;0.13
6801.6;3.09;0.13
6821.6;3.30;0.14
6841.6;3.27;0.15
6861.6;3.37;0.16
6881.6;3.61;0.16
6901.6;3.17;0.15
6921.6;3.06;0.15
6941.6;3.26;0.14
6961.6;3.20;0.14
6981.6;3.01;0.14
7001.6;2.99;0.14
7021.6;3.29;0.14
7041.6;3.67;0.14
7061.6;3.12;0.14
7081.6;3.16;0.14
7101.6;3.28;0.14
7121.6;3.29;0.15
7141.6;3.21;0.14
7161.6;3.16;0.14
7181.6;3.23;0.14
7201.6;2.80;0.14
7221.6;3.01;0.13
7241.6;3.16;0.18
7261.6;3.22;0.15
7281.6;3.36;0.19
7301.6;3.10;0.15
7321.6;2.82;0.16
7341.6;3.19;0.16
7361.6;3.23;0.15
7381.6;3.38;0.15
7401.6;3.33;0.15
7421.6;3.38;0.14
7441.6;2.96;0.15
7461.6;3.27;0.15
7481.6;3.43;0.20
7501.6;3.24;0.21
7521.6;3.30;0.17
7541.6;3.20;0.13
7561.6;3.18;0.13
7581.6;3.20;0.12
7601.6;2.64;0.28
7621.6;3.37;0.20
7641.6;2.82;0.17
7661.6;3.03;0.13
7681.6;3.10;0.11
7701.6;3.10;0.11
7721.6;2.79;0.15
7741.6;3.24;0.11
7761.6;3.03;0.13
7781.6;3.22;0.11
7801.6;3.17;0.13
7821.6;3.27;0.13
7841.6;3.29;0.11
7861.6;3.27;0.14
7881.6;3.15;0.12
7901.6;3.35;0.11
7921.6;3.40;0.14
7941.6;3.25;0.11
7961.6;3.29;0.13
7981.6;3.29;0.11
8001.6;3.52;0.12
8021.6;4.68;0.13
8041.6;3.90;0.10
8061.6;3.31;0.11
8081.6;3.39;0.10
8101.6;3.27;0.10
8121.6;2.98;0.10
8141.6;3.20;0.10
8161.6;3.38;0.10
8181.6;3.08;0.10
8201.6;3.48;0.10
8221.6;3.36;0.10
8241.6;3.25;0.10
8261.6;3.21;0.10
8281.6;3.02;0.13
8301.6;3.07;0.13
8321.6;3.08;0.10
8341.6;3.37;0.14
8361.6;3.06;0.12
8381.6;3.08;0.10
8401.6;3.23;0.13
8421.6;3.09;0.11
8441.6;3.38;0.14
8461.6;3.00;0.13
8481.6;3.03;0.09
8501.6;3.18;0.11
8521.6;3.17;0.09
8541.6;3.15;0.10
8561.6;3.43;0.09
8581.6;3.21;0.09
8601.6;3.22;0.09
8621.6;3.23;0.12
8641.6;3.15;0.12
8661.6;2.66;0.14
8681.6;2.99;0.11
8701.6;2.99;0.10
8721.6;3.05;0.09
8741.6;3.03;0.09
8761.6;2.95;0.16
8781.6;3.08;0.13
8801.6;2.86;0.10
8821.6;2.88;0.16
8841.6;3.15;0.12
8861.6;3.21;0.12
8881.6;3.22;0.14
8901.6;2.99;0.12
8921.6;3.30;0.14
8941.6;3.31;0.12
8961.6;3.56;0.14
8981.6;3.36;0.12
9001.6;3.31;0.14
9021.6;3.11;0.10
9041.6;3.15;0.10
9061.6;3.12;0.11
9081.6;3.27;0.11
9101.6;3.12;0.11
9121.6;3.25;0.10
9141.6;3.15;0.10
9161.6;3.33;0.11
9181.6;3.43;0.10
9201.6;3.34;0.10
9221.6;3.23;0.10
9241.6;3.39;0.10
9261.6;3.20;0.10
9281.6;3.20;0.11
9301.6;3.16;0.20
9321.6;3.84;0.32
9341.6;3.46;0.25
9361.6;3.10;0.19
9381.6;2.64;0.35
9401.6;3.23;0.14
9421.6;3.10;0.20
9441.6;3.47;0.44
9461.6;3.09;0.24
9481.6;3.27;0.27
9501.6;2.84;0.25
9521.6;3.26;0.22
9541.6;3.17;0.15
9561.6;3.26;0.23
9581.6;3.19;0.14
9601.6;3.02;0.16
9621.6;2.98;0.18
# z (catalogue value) 0.221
